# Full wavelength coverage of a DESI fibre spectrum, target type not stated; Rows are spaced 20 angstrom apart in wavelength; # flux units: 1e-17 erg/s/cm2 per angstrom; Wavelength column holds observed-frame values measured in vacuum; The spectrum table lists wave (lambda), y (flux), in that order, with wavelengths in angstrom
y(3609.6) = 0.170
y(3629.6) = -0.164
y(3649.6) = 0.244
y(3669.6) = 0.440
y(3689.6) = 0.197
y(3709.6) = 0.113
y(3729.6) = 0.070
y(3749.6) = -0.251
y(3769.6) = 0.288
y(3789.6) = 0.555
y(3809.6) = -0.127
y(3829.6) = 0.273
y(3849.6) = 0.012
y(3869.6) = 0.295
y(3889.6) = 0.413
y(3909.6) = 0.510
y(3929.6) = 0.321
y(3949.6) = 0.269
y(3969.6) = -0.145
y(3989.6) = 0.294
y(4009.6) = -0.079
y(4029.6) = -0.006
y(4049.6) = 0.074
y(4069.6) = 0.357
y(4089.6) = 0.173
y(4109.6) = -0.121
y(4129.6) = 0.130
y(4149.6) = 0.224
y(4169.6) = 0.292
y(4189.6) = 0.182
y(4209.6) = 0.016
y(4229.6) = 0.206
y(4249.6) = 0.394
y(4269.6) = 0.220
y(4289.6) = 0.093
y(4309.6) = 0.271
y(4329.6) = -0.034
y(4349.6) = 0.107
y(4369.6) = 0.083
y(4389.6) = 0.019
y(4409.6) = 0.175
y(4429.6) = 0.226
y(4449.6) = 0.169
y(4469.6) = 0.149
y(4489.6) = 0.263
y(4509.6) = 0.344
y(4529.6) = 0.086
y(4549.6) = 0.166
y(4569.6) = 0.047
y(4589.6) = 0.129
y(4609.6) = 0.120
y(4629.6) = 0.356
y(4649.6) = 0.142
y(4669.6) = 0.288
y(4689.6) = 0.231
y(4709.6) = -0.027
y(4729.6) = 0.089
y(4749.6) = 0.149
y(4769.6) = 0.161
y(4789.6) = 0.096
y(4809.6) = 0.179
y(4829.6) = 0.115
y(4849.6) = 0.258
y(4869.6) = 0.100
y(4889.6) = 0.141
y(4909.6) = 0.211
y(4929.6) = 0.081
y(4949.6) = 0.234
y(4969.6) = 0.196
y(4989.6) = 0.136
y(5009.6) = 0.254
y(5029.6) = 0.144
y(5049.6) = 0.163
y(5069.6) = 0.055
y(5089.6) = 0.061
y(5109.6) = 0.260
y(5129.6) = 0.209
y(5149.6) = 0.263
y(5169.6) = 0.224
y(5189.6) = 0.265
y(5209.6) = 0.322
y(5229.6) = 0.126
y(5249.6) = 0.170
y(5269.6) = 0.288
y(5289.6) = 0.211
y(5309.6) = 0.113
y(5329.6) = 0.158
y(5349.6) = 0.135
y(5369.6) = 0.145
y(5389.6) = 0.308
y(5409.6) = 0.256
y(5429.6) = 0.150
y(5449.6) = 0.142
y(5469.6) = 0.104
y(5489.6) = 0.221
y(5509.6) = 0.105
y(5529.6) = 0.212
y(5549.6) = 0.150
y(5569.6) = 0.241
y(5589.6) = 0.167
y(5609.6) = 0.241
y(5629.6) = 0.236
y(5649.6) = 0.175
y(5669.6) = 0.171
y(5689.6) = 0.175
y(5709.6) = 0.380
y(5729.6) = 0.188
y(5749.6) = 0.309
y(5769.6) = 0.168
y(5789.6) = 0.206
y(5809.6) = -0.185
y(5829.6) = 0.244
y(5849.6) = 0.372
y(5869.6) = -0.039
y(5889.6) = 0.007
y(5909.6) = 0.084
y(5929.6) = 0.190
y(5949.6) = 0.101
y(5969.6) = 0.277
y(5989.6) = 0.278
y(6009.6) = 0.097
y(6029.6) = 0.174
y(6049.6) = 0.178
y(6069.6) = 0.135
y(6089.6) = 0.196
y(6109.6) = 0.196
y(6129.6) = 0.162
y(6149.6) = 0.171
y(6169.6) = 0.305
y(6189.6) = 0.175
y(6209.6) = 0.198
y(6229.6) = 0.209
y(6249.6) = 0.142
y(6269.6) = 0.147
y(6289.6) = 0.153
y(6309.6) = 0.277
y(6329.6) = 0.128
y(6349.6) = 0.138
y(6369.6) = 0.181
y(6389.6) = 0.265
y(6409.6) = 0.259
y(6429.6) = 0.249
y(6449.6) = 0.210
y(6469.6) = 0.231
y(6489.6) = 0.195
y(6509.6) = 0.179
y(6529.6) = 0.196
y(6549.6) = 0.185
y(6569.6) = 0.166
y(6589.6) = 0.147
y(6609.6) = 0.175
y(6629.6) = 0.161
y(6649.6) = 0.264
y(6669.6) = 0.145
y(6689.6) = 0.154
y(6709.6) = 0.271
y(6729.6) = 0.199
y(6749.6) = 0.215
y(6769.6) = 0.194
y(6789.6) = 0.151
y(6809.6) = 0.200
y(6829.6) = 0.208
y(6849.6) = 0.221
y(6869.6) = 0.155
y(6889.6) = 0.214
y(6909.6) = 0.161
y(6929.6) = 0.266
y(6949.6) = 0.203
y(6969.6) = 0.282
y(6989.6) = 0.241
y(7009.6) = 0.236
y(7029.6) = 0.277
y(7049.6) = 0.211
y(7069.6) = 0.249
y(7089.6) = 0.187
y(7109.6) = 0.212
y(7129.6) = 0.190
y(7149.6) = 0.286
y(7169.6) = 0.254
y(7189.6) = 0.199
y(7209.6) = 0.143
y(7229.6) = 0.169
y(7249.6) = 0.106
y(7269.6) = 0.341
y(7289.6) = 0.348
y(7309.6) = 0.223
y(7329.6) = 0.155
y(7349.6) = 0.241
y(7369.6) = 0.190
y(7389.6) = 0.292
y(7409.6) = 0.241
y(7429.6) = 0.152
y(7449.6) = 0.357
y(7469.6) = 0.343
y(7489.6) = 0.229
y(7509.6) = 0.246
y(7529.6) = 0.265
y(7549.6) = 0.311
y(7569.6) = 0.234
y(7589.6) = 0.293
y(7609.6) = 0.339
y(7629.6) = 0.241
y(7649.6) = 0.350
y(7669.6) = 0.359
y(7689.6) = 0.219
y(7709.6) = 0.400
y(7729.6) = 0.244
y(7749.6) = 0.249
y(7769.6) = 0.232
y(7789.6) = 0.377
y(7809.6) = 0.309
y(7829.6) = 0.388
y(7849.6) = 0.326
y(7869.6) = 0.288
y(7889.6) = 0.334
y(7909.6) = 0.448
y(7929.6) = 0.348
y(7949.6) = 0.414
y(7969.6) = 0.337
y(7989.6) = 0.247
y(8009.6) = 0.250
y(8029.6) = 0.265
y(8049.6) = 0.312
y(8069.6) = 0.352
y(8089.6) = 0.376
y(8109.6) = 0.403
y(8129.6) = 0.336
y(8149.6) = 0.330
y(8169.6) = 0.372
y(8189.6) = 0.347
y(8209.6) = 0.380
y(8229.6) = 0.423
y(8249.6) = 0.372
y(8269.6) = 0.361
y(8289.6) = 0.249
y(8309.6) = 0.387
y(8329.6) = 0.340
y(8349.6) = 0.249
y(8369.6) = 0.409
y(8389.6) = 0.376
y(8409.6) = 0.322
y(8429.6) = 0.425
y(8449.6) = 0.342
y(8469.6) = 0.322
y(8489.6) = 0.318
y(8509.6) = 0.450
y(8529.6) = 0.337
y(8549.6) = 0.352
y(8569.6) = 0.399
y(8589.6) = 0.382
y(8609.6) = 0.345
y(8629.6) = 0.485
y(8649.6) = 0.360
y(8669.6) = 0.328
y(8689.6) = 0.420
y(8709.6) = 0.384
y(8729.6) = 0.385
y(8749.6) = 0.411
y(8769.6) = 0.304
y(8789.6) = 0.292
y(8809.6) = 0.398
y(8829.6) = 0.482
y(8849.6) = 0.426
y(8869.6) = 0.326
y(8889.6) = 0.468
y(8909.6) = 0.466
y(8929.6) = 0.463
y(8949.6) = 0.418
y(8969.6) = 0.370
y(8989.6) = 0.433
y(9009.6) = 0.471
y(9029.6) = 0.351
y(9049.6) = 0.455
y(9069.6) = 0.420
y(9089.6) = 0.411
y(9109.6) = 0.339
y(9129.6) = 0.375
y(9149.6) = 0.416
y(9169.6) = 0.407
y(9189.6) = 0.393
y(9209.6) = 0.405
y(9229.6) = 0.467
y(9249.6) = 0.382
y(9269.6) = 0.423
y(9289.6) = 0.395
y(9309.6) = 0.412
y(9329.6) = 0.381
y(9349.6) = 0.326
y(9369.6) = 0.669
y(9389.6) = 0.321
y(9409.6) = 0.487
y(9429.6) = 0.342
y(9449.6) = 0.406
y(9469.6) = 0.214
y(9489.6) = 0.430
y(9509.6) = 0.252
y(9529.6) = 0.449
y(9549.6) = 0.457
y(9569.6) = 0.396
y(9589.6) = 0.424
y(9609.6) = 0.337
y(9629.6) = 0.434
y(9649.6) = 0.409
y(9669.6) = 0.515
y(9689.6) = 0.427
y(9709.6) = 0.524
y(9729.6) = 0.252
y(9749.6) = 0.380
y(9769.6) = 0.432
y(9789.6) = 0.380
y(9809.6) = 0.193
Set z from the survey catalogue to 0.95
